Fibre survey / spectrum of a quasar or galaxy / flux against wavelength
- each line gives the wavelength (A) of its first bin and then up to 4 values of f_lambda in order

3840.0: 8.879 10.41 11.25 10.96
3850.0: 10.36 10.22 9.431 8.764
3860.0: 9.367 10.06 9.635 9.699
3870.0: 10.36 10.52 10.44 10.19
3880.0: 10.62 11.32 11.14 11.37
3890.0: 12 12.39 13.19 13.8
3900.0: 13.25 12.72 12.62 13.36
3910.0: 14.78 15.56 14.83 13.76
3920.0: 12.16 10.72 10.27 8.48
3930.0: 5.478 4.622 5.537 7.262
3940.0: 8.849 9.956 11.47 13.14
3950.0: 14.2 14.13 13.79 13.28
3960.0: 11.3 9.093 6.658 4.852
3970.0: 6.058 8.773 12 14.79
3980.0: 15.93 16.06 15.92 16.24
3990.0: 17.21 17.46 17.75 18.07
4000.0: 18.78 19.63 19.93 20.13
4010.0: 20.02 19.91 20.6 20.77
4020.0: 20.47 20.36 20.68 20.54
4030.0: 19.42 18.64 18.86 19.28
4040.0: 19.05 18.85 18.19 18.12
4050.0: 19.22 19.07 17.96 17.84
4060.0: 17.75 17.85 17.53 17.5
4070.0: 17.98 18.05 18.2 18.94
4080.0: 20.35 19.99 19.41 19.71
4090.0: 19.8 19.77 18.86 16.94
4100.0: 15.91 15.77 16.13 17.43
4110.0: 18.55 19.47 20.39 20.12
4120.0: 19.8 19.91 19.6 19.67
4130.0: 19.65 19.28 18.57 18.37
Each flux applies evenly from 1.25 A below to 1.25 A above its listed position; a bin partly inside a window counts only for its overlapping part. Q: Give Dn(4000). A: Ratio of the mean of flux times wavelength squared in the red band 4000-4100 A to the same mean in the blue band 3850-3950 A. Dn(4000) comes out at 1.89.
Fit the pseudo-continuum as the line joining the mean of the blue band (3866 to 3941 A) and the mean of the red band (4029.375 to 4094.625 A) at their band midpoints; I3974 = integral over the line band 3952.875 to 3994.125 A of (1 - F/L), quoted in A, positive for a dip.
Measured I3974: 5.6 A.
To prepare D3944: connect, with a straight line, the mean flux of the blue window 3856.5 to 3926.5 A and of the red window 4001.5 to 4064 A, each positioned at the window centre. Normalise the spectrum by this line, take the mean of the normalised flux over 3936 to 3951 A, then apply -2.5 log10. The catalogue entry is 0.34 mag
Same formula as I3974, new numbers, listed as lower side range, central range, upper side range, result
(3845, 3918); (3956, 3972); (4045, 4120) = 6.4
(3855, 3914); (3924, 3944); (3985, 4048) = 9.5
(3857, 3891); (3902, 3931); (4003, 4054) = 1.7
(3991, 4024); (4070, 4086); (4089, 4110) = -0.9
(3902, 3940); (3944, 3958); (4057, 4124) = -1.5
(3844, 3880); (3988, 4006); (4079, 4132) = -4.0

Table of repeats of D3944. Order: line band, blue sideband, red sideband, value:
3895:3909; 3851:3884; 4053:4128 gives -0.16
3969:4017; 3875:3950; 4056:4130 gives -0.15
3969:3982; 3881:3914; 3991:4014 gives 0.42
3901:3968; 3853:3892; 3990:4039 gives 0.28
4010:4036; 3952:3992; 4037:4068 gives -0.24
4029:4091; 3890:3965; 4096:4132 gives -0.14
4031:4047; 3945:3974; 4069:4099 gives -0.18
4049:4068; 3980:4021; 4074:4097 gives 0.06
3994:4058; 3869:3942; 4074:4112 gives -0.22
